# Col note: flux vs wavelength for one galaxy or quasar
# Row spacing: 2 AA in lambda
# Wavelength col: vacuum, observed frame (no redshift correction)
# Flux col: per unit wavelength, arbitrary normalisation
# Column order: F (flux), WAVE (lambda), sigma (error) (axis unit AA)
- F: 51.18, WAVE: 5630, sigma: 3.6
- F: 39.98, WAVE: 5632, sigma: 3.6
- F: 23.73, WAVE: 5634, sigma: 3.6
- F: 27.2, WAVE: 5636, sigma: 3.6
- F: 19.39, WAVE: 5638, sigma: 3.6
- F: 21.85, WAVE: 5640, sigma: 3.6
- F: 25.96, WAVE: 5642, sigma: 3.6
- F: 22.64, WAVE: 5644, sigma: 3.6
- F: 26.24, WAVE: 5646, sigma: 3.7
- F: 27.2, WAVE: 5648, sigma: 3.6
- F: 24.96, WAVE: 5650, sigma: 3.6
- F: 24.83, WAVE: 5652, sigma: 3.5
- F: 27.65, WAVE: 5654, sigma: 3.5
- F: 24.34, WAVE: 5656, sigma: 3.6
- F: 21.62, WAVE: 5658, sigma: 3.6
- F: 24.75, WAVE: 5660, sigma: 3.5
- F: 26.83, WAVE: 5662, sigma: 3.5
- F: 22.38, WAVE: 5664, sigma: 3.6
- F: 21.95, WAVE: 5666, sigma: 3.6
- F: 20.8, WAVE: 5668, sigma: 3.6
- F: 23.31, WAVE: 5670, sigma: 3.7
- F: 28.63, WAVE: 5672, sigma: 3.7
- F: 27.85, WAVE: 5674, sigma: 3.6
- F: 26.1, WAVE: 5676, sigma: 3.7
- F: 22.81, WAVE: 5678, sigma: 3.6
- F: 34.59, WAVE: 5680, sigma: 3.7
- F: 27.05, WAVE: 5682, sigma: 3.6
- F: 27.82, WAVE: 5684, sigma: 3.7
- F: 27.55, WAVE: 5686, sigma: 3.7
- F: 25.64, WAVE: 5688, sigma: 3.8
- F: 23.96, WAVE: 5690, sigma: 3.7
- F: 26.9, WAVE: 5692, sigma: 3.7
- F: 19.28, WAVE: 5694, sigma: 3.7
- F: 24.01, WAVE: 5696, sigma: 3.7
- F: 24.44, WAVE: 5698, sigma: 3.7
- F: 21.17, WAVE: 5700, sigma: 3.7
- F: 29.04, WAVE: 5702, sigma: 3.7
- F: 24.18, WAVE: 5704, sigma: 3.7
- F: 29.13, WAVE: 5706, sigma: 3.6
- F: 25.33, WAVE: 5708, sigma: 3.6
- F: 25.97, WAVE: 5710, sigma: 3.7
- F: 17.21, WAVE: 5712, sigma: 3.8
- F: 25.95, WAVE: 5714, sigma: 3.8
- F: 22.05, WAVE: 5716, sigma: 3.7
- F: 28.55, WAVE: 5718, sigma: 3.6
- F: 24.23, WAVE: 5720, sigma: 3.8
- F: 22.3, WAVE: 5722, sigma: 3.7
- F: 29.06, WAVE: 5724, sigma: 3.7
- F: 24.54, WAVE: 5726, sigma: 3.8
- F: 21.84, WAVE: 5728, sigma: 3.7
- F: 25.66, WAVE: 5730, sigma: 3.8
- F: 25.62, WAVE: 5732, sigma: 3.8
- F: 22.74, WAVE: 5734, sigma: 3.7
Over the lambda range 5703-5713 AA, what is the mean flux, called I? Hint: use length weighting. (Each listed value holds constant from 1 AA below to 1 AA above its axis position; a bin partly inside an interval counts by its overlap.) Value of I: 24.4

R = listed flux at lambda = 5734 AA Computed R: 22.74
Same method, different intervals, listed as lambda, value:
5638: 19.39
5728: 21.84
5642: 25.96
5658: 21.62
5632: 39.98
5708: 25.33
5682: 27.05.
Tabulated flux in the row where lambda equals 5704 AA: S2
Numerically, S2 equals 24.18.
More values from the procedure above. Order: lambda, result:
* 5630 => 51.18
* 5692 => 26.9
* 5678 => 22.81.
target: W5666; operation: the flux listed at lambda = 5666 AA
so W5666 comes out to 21.95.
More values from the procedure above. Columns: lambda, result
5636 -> 27.2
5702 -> 29.04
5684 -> 27.82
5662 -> 26.83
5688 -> 25.64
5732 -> 25.62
